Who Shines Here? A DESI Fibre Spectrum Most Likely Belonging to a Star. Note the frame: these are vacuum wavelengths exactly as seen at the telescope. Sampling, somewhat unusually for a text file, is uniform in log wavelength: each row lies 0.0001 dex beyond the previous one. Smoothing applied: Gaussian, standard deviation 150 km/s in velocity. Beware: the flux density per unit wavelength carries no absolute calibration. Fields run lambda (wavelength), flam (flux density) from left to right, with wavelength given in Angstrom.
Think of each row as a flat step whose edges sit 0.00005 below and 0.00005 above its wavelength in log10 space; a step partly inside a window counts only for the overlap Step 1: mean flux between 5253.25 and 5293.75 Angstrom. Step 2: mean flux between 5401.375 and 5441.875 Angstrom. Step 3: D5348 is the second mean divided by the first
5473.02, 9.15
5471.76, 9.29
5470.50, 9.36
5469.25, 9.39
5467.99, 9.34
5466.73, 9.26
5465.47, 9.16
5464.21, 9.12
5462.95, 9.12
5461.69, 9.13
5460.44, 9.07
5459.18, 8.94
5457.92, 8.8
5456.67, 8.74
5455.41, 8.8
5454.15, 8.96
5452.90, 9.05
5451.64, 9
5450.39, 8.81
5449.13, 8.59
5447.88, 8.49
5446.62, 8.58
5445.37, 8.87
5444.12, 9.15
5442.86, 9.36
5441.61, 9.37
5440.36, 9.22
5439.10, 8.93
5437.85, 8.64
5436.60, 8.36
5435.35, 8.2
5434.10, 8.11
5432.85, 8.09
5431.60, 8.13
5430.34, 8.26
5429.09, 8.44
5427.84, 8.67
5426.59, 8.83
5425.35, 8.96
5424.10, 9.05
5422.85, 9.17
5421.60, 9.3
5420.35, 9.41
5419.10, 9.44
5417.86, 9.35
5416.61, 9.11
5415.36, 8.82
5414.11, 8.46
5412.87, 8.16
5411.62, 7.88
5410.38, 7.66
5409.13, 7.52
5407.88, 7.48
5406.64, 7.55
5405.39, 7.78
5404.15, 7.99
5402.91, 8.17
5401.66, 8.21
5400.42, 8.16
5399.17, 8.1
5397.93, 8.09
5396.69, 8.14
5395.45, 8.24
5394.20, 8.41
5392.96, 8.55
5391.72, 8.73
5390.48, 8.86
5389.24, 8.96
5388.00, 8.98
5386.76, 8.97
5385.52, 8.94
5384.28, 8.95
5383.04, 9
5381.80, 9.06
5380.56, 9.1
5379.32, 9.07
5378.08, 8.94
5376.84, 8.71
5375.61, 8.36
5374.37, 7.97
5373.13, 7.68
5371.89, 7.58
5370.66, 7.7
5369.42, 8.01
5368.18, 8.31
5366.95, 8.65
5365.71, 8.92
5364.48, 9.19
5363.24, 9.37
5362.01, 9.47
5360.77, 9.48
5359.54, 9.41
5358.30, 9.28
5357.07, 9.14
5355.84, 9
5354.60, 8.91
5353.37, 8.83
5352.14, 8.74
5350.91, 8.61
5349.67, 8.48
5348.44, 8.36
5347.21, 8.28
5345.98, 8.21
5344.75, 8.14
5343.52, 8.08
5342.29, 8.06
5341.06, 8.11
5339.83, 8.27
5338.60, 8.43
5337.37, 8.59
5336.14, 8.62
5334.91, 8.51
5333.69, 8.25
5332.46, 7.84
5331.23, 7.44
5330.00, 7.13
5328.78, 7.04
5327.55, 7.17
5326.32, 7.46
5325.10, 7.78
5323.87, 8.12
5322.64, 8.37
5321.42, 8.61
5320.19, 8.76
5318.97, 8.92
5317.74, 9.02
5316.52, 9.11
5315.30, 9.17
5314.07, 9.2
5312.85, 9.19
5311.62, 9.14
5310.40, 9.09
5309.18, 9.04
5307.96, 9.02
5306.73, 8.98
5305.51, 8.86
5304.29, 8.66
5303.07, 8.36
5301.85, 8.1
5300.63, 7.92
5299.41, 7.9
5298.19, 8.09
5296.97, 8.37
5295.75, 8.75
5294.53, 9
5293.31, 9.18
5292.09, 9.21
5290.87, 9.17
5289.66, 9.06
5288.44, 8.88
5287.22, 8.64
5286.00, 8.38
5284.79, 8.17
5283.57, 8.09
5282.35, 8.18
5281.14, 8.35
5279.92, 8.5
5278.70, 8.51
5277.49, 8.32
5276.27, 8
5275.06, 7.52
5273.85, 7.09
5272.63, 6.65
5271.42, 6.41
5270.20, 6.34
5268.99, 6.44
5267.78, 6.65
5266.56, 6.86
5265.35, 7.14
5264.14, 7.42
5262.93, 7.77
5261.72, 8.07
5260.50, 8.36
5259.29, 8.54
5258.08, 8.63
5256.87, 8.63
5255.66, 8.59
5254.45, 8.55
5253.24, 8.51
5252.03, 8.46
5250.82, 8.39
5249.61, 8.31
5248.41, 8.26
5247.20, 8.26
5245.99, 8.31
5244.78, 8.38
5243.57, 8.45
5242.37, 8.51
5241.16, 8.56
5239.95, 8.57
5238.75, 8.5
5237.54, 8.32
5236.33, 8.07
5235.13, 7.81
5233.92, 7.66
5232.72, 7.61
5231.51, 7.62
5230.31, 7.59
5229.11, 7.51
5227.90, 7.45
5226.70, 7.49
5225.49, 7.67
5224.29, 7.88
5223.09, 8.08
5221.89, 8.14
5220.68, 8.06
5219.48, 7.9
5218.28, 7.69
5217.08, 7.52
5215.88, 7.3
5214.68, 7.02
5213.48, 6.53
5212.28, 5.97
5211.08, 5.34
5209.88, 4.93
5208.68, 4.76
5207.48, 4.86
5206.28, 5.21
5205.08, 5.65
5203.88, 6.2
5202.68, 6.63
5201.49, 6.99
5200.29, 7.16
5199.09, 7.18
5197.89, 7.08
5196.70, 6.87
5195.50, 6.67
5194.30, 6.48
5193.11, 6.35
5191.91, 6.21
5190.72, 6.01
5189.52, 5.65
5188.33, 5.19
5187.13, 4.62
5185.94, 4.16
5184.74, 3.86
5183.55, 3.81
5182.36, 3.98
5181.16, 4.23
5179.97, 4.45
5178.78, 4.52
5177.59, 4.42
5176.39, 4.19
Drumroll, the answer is 1.06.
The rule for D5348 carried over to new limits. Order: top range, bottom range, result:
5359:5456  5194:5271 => 1.16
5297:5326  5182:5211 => 1.52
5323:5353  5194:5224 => 1.21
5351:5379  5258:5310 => 1.07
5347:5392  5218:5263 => 1.08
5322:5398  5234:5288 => 1.06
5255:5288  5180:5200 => 1.41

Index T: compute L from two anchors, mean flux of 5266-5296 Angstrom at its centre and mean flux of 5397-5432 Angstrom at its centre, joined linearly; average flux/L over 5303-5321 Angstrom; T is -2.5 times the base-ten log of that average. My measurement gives -0.11 mag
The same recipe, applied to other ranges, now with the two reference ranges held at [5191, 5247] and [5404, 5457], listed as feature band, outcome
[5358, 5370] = -0.10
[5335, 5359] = -0.06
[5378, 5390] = -0.09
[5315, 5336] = -0.03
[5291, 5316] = -0.13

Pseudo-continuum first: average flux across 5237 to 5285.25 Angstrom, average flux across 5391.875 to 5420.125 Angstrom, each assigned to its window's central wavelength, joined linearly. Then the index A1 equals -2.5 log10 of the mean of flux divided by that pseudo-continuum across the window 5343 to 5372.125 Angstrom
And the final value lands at -0.07 mag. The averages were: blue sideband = 7.99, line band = 8.69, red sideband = 8.26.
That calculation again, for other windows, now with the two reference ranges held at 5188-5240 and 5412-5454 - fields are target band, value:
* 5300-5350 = -0.07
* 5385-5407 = 0.01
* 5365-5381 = -0.01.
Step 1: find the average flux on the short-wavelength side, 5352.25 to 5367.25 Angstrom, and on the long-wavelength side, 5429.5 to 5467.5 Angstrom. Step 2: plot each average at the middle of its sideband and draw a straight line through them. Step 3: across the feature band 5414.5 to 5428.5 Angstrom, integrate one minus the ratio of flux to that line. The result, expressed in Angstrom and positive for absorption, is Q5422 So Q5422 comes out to -0.3 Angstrom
